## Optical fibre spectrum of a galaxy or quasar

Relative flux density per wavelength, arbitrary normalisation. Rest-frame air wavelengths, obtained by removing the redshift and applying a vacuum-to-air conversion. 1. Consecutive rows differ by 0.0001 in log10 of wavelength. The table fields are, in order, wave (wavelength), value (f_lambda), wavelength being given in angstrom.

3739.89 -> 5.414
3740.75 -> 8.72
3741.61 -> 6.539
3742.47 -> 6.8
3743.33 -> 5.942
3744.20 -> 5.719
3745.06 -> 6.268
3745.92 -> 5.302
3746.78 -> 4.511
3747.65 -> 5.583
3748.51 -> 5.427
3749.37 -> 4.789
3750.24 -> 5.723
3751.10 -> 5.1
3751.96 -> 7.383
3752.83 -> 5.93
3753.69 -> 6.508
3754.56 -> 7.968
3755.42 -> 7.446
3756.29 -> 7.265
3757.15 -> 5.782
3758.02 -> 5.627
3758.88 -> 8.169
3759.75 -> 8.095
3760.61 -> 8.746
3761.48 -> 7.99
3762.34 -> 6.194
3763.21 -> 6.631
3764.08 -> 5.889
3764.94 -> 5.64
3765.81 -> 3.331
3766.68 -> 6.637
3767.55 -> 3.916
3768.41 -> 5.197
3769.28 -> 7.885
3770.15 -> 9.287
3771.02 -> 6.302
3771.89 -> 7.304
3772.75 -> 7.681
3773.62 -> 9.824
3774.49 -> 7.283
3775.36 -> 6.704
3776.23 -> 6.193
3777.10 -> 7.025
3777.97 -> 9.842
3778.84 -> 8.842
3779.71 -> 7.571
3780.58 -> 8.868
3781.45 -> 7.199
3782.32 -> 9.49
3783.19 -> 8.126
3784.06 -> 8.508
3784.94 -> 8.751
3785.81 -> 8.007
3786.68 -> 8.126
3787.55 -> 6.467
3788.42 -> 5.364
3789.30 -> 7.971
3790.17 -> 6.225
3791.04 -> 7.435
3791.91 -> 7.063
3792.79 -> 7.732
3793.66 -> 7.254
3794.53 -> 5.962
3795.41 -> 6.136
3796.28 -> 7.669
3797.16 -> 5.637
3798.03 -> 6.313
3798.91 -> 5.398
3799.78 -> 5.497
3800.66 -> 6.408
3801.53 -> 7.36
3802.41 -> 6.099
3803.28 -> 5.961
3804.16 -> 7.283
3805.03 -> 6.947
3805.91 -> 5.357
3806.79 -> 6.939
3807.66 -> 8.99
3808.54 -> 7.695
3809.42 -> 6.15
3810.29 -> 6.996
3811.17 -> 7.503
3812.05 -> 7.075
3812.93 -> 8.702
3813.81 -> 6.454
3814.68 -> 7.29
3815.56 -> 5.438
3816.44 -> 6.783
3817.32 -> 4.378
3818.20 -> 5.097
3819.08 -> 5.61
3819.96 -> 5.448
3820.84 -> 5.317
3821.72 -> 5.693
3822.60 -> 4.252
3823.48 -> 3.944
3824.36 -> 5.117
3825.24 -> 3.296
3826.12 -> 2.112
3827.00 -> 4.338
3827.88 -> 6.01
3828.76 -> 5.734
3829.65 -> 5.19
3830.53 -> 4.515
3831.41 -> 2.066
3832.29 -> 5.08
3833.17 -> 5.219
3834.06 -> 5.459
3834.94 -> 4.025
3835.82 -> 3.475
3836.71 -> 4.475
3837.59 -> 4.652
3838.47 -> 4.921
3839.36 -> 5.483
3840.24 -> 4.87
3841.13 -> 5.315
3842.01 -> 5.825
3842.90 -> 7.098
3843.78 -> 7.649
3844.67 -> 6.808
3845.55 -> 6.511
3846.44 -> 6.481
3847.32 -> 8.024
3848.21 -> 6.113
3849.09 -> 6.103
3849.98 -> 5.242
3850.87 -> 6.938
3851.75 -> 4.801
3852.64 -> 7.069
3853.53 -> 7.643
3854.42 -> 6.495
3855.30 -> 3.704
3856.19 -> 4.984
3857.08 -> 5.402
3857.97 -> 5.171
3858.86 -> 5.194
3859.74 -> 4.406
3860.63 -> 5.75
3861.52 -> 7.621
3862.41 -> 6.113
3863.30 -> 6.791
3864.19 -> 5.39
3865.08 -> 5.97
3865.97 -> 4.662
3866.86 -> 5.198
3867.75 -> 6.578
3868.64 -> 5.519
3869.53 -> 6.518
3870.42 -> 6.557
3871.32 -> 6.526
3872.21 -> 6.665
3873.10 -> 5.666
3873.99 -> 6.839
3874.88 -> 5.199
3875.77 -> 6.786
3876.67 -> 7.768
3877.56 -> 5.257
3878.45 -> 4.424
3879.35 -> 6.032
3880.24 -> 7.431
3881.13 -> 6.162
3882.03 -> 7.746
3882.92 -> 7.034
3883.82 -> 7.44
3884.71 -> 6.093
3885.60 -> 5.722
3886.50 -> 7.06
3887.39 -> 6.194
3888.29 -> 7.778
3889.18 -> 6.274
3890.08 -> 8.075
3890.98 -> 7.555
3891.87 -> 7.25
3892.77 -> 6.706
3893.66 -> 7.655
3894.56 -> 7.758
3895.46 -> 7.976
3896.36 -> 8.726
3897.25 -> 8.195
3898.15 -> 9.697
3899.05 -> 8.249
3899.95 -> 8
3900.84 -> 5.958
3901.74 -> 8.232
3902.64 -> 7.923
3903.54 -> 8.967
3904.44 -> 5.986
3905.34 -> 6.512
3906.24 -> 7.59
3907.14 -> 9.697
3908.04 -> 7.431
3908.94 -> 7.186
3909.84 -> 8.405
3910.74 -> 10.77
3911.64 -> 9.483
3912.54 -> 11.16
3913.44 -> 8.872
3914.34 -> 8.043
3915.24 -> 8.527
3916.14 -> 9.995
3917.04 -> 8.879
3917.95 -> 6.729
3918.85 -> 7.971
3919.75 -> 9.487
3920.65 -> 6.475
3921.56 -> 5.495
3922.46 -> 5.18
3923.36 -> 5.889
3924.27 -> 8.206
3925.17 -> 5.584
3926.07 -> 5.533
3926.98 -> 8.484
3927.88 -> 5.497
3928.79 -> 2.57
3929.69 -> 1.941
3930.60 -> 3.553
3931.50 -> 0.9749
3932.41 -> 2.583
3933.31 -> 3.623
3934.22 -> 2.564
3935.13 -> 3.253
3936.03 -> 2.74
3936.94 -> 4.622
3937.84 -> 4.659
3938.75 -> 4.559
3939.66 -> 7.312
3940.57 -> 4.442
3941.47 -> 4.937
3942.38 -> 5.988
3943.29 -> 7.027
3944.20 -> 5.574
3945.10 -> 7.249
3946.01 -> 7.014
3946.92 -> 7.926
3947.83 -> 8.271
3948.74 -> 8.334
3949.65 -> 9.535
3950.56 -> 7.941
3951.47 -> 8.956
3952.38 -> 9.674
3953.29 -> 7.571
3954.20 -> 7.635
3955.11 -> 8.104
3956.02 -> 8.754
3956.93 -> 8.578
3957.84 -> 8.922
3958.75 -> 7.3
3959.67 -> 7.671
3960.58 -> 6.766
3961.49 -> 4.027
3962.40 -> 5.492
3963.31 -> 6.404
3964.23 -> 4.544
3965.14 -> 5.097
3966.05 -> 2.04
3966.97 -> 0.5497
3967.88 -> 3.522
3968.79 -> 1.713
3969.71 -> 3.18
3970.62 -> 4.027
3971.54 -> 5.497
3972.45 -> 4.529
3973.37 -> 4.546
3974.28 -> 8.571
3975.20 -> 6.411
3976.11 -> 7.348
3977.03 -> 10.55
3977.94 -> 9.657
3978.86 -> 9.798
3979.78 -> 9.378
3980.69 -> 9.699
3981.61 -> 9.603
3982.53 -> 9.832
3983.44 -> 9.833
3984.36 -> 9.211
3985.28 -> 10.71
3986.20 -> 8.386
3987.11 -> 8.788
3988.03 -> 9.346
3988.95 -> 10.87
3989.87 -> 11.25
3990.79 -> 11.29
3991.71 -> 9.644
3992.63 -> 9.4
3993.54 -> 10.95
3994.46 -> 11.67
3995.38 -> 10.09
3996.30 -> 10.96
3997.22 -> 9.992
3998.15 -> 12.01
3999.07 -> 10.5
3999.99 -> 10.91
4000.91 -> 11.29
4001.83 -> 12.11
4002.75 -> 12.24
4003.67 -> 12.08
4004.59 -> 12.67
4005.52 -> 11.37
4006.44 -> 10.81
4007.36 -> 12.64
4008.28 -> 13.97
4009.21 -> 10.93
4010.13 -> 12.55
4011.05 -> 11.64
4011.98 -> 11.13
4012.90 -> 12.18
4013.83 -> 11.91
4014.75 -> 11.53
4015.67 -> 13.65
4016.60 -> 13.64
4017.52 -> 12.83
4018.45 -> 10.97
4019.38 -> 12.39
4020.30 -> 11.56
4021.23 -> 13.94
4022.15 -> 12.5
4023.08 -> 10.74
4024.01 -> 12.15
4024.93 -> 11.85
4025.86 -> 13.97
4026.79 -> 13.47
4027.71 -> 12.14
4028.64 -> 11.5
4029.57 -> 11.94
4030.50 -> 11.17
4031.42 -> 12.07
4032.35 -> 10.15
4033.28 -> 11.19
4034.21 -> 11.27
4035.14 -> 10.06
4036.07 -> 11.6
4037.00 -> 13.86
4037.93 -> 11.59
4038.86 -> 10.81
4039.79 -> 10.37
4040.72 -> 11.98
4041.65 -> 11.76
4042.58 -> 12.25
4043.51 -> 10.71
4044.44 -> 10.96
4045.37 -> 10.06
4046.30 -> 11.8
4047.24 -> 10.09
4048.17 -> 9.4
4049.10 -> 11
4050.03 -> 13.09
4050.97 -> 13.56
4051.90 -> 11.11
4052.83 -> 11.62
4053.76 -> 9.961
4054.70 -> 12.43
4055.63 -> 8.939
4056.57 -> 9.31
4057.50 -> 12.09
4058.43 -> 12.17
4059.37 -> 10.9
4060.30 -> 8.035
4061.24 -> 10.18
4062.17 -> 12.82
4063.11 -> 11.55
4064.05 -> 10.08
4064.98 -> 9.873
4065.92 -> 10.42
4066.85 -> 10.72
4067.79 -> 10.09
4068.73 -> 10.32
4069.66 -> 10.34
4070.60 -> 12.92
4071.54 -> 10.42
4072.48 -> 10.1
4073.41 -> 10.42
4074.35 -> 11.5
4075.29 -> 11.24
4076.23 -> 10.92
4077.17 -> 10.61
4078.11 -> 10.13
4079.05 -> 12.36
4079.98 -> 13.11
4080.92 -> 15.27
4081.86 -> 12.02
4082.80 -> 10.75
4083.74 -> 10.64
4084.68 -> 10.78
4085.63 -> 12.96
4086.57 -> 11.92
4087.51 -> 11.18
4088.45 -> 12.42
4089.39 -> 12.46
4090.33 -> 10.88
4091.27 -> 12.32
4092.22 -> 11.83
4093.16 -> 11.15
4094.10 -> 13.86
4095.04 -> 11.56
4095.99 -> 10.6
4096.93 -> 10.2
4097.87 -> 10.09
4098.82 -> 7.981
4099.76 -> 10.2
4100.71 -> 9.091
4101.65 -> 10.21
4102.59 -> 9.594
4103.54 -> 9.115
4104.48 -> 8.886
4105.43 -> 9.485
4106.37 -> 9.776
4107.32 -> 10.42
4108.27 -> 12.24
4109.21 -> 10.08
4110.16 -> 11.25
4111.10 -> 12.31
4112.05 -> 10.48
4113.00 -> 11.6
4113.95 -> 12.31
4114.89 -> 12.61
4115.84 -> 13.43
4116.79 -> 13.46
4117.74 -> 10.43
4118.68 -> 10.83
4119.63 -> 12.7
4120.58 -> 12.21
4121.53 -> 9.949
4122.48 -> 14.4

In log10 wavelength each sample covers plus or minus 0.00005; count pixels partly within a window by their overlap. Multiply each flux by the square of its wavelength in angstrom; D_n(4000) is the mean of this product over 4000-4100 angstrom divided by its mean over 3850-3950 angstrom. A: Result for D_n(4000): 1.9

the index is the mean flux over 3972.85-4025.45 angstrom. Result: 10.9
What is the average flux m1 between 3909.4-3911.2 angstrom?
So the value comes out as 9.6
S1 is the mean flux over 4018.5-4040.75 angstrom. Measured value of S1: 11.8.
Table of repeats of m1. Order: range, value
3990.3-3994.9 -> 10.6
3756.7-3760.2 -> 6.95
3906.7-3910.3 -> 8.18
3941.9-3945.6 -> 6.46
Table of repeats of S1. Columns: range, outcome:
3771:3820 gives 7.07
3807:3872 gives 5.72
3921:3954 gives 5.72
